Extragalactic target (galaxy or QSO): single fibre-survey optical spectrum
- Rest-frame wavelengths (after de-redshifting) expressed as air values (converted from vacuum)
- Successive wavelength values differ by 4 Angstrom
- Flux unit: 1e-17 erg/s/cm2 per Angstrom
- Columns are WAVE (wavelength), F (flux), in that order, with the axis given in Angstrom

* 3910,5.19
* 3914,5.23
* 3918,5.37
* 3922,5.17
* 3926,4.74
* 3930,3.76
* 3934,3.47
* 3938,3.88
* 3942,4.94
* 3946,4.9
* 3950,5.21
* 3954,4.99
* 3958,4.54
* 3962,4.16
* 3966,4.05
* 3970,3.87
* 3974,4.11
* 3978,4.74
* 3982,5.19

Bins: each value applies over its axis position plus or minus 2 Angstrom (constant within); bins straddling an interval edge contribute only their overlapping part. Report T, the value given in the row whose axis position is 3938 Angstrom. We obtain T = 3.88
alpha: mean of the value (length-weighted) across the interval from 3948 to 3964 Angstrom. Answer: 4.72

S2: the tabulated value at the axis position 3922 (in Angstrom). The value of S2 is 5.17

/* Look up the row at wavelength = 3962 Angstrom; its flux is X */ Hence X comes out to 4.16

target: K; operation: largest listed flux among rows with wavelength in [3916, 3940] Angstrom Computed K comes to 5.37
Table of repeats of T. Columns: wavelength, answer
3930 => 3.76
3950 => 5.21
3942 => 4.94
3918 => 5.37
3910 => 5.19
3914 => 5.23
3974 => 4.11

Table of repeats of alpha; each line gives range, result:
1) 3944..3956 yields 5.03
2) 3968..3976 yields 3.99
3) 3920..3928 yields 4.96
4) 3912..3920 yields 5.3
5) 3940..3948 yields 4.92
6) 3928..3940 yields 3.7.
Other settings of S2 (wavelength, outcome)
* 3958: 4.54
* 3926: 4.74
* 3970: 3.87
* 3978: 4.74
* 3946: 4.9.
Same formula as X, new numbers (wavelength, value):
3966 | 4.05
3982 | 5.19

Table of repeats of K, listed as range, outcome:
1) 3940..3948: 4.94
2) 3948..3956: 5.21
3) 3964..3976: 4.11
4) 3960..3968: 4.16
